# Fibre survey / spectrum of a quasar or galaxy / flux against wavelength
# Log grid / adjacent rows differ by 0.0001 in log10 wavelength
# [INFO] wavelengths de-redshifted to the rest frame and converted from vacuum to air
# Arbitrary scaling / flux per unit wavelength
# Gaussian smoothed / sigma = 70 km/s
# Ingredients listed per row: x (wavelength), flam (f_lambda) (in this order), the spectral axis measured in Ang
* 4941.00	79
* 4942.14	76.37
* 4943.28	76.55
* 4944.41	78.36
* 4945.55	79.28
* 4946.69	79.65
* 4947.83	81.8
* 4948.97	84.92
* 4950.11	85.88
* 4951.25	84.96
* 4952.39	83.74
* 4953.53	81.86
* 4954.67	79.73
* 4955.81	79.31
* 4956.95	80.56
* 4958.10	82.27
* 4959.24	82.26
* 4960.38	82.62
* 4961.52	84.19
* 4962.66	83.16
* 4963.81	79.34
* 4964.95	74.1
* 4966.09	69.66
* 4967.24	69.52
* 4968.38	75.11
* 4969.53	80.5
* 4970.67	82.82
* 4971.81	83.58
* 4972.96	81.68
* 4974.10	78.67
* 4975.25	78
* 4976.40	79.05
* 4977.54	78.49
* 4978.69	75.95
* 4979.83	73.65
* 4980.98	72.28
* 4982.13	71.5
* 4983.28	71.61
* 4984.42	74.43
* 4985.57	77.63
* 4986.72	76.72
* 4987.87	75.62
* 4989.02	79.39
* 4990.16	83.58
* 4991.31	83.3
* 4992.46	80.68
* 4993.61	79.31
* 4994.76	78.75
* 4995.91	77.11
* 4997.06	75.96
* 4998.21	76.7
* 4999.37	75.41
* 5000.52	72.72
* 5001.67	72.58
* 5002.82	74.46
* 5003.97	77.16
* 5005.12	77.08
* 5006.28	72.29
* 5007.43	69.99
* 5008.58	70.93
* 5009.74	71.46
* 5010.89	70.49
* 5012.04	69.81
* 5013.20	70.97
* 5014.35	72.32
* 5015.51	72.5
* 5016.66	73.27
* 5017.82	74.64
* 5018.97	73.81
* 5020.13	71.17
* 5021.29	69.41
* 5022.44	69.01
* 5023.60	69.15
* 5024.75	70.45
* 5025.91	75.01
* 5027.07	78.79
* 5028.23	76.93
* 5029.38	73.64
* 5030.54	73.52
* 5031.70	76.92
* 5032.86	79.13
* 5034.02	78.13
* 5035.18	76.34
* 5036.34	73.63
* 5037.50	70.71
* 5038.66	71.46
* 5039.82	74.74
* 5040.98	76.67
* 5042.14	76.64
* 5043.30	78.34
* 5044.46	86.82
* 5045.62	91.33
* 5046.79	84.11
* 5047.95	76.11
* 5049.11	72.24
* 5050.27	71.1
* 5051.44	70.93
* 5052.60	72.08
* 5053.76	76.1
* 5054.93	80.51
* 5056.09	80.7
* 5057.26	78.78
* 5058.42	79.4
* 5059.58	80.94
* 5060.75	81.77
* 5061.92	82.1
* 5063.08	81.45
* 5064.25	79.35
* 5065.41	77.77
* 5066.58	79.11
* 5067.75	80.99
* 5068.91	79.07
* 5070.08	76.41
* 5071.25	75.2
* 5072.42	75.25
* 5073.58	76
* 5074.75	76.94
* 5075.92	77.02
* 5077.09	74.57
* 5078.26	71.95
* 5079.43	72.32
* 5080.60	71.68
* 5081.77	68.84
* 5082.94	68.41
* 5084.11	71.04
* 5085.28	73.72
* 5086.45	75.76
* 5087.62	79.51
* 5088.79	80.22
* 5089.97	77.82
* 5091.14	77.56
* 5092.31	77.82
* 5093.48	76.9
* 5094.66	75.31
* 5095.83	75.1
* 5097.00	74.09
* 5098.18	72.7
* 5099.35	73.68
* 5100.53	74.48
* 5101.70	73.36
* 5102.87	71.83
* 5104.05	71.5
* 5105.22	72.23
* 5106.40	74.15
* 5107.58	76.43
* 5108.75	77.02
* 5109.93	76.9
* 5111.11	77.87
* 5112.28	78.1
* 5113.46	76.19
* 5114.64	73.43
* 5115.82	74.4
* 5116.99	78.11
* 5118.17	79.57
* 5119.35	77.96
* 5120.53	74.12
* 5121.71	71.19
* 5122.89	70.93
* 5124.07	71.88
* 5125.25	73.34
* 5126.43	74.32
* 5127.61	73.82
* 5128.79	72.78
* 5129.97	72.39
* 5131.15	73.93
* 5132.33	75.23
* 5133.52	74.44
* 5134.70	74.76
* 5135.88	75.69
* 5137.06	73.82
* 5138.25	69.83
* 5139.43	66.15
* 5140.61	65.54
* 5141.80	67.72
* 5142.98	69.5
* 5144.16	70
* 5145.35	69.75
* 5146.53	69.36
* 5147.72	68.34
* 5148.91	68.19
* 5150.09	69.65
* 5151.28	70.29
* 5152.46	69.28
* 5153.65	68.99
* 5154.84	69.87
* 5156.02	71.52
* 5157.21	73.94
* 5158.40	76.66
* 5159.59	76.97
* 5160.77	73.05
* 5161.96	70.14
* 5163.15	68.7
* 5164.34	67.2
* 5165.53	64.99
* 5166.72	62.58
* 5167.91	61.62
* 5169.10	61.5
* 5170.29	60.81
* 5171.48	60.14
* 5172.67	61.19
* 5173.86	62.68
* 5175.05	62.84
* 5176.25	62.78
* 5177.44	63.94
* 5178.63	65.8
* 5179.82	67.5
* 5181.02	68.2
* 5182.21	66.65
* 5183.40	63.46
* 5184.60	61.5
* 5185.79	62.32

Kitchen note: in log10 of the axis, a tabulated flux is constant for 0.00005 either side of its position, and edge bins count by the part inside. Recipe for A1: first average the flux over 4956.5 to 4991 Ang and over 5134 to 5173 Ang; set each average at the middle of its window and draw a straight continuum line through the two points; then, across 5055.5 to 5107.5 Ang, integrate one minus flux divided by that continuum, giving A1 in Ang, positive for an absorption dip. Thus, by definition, -2.5 Ang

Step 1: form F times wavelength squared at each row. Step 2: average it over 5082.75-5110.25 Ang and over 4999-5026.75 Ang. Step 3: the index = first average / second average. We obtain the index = 1.07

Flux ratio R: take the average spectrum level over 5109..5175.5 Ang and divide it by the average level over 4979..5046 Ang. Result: 0.94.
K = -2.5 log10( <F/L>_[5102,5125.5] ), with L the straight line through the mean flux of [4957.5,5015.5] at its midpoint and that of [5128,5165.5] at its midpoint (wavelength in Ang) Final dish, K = -0.04 mag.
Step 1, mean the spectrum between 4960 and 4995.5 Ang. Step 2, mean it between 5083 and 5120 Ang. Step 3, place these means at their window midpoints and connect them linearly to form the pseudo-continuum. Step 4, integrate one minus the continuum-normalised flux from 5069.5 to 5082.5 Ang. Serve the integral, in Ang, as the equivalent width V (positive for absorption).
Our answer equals 0.3 Ang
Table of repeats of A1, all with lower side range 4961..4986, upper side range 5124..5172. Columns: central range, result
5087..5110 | -1.1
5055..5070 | -1.3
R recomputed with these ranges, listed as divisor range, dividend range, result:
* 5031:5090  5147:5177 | 0.88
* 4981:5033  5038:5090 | 1.03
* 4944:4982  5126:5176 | 0.87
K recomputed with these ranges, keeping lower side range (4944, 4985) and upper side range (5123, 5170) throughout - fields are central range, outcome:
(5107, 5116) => -0.063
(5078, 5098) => -0.021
